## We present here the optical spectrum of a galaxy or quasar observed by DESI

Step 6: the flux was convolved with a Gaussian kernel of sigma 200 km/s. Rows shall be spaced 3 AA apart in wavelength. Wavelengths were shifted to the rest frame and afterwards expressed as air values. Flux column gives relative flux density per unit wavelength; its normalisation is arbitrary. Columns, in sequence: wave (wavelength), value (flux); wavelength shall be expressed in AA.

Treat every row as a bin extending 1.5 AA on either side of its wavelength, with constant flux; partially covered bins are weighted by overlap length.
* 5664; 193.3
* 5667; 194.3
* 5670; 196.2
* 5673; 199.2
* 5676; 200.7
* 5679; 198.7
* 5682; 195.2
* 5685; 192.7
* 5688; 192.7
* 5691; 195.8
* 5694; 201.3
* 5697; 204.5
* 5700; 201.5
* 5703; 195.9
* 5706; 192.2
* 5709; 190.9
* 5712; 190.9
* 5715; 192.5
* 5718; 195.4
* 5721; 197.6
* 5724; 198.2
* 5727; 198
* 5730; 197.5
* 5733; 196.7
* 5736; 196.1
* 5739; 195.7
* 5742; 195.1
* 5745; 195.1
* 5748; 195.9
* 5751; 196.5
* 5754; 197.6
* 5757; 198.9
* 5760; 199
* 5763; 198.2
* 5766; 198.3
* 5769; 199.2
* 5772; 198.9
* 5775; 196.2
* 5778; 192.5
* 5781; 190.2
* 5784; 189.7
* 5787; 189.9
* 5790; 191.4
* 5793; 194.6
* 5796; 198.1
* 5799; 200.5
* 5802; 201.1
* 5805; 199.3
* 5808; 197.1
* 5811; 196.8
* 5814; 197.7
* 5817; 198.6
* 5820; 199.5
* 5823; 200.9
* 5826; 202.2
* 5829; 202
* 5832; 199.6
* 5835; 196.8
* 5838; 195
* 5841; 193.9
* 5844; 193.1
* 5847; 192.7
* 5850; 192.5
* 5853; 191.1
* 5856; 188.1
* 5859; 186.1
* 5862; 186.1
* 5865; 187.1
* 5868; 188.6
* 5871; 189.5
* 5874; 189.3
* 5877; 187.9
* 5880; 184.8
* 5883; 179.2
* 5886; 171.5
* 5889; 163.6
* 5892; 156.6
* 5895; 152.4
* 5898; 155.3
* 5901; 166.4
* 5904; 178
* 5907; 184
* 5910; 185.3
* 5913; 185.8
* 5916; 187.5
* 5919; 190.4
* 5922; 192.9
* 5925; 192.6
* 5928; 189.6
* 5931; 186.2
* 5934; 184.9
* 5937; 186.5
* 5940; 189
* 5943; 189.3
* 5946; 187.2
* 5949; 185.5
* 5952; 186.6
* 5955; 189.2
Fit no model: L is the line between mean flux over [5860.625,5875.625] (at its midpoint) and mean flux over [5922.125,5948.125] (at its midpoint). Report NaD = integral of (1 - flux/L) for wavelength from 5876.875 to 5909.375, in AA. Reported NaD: 3.05 AA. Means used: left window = 188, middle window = 171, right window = 188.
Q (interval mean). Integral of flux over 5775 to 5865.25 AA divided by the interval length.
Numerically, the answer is 195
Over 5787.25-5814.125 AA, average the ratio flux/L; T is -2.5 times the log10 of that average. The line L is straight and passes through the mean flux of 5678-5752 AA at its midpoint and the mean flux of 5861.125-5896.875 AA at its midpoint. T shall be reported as -0.060 mag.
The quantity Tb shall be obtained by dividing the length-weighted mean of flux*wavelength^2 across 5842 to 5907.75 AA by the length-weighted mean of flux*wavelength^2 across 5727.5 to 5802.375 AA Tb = 1.0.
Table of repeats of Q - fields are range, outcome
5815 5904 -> 186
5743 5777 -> 198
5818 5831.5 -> 201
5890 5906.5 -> 163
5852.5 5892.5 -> 183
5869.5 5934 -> 180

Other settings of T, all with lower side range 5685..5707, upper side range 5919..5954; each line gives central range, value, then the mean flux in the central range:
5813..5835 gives -0.04 mag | 200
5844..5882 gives 0.01 mag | 189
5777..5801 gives 0.00 mag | 194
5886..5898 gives 0.19 mag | 159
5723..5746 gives 0.00 mag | 197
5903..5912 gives 0.04 mag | 183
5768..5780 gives -0.01 mag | 196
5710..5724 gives 0.01 mag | 194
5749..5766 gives -0.02 mag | 198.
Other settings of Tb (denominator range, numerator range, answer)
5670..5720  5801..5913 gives 1.01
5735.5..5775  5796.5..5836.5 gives 1.03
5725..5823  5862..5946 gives 0.96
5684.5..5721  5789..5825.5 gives 1.05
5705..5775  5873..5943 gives 0.97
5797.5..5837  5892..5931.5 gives 0.93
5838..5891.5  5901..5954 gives 1.03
